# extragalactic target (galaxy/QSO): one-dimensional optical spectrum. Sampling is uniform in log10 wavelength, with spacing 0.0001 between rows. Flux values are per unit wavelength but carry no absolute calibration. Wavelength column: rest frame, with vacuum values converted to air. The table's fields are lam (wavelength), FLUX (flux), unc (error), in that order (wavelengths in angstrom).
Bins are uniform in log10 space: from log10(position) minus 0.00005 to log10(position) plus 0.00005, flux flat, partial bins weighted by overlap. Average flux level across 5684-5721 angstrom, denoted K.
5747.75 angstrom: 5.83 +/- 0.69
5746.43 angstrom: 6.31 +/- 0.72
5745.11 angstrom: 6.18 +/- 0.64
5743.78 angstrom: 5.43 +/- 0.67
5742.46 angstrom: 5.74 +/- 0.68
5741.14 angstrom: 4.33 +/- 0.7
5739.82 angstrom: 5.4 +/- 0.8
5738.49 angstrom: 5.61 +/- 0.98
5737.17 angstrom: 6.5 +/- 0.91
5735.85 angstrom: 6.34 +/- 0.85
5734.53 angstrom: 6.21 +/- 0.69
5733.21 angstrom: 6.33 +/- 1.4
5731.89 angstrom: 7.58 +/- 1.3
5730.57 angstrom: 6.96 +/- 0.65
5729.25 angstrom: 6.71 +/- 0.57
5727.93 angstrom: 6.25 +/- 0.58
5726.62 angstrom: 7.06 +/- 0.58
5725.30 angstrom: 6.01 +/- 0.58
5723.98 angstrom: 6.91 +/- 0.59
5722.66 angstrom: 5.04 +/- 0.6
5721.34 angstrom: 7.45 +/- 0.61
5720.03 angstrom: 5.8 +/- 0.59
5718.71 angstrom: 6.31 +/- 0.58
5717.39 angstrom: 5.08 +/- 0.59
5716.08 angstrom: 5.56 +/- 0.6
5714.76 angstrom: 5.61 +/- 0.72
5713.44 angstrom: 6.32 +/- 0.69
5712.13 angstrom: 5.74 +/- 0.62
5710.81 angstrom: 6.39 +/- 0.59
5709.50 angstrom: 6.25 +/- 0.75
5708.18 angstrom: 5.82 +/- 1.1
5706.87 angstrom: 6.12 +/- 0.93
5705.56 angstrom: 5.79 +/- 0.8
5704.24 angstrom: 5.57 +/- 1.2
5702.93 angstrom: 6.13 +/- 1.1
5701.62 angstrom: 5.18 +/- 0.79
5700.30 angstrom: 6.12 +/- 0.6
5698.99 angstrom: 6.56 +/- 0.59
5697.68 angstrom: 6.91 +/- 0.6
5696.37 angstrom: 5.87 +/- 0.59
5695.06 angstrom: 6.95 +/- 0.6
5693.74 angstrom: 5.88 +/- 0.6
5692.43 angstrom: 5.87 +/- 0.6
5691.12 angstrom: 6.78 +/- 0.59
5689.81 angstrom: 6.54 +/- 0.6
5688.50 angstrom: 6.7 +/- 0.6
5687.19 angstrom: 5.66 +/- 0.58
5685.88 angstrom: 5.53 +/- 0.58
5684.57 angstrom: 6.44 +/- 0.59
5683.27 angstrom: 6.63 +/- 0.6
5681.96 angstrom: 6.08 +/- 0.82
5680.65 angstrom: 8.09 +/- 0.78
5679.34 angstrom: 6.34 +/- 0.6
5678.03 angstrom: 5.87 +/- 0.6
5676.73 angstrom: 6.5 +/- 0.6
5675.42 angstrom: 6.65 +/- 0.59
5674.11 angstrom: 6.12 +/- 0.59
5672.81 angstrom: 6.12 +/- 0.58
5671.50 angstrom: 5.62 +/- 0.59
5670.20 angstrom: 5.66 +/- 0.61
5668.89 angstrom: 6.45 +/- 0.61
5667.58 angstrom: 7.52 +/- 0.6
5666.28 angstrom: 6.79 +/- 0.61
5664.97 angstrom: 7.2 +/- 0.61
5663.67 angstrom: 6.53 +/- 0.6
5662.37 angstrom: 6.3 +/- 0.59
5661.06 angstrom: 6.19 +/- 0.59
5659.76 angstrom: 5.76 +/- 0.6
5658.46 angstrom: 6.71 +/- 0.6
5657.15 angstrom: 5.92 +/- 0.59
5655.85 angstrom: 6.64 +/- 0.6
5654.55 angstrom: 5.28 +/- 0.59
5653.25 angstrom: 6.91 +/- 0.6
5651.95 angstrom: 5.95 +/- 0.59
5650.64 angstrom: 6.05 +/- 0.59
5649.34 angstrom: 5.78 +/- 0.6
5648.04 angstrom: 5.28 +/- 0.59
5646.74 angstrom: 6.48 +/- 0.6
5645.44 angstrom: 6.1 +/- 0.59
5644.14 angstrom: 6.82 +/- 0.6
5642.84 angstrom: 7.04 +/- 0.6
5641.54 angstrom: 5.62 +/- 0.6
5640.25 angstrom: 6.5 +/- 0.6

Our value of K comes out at 6.06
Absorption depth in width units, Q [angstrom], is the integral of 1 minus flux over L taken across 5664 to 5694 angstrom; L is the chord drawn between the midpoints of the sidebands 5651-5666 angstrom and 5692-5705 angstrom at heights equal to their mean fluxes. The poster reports -0.9 angstrom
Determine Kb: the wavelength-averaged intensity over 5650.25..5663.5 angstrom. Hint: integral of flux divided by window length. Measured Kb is 6.18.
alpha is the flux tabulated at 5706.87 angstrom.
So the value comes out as 6.12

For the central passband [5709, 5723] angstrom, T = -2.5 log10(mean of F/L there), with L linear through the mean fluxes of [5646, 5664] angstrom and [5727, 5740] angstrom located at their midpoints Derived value 0.07 mag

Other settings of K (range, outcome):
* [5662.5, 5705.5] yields 6.33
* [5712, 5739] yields 6.27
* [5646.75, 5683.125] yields 6.31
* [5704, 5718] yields 5.85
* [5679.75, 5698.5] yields 6.42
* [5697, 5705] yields 6.07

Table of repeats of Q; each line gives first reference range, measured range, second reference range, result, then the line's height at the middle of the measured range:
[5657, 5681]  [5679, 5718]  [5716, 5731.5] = 1.3 angstrom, 6.37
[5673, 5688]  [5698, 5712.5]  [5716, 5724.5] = 0.4 angstrom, 6.16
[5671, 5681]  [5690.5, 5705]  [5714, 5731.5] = 0.3 angstrom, 6.31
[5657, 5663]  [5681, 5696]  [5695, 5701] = 0.1 angstrom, 6.37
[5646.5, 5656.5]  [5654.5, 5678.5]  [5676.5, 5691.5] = -0.5 angstrom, 6.21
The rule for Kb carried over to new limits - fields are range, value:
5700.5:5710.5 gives 5.87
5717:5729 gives 6.25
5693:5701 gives 6.36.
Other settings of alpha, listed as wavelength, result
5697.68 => 6.91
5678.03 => 5.87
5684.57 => 6.44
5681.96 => 6.08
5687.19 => 5.66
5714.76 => 5.61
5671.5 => 5.62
